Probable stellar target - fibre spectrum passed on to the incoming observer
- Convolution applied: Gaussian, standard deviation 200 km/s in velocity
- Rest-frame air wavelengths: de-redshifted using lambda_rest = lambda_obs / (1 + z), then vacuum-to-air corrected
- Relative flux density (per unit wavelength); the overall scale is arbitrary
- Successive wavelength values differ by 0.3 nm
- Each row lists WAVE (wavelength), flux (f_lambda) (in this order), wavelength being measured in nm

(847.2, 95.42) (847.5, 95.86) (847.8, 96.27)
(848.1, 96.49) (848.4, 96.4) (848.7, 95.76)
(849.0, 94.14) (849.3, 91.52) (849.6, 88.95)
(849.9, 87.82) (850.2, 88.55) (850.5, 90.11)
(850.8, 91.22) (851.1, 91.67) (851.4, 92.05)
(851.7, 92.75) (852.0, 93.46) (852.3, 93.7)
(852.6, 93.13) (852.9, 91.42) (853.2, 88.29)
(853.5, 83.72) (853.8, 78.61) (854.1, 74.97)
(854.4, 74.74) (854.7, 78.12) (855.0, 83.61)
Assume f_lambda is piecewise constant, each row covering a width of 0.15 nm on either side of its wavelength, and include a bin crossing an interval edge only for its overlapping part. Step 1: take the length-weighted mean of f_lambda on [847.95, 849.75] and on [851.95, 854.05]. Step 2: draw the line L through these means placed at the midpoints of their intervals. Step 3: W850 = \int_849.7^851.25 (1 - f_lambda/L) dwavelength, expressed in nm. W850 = 0.03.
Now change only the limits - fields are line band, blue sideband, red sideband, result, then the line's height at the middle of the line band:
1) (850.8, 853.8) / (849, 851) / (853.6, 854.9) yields -0.27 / 83.1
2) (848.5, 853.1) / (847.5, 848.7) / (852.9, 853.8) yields -0.05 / 90.8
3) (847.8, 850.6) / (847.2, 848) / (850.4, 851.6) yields 0.04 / 93.8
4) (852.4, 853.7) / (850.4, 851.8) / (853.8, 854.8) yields -0.10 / 82.2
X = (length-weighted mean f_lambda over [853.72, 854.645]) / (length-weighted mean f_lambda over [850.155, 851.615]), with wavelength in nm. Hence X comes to 0.8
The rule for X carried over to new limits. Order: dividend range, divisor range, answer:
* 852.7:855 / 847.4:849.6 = 0.86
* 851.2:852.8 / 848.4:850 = 1.01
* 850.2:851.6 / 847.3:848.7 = 0.95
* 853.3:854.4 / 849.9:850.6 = 0.89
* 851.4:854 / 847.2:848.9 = 0.93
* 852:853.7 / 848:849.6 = 0.96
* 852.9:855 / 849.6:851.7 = 0.90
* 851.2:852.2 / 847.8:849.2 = 0.97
